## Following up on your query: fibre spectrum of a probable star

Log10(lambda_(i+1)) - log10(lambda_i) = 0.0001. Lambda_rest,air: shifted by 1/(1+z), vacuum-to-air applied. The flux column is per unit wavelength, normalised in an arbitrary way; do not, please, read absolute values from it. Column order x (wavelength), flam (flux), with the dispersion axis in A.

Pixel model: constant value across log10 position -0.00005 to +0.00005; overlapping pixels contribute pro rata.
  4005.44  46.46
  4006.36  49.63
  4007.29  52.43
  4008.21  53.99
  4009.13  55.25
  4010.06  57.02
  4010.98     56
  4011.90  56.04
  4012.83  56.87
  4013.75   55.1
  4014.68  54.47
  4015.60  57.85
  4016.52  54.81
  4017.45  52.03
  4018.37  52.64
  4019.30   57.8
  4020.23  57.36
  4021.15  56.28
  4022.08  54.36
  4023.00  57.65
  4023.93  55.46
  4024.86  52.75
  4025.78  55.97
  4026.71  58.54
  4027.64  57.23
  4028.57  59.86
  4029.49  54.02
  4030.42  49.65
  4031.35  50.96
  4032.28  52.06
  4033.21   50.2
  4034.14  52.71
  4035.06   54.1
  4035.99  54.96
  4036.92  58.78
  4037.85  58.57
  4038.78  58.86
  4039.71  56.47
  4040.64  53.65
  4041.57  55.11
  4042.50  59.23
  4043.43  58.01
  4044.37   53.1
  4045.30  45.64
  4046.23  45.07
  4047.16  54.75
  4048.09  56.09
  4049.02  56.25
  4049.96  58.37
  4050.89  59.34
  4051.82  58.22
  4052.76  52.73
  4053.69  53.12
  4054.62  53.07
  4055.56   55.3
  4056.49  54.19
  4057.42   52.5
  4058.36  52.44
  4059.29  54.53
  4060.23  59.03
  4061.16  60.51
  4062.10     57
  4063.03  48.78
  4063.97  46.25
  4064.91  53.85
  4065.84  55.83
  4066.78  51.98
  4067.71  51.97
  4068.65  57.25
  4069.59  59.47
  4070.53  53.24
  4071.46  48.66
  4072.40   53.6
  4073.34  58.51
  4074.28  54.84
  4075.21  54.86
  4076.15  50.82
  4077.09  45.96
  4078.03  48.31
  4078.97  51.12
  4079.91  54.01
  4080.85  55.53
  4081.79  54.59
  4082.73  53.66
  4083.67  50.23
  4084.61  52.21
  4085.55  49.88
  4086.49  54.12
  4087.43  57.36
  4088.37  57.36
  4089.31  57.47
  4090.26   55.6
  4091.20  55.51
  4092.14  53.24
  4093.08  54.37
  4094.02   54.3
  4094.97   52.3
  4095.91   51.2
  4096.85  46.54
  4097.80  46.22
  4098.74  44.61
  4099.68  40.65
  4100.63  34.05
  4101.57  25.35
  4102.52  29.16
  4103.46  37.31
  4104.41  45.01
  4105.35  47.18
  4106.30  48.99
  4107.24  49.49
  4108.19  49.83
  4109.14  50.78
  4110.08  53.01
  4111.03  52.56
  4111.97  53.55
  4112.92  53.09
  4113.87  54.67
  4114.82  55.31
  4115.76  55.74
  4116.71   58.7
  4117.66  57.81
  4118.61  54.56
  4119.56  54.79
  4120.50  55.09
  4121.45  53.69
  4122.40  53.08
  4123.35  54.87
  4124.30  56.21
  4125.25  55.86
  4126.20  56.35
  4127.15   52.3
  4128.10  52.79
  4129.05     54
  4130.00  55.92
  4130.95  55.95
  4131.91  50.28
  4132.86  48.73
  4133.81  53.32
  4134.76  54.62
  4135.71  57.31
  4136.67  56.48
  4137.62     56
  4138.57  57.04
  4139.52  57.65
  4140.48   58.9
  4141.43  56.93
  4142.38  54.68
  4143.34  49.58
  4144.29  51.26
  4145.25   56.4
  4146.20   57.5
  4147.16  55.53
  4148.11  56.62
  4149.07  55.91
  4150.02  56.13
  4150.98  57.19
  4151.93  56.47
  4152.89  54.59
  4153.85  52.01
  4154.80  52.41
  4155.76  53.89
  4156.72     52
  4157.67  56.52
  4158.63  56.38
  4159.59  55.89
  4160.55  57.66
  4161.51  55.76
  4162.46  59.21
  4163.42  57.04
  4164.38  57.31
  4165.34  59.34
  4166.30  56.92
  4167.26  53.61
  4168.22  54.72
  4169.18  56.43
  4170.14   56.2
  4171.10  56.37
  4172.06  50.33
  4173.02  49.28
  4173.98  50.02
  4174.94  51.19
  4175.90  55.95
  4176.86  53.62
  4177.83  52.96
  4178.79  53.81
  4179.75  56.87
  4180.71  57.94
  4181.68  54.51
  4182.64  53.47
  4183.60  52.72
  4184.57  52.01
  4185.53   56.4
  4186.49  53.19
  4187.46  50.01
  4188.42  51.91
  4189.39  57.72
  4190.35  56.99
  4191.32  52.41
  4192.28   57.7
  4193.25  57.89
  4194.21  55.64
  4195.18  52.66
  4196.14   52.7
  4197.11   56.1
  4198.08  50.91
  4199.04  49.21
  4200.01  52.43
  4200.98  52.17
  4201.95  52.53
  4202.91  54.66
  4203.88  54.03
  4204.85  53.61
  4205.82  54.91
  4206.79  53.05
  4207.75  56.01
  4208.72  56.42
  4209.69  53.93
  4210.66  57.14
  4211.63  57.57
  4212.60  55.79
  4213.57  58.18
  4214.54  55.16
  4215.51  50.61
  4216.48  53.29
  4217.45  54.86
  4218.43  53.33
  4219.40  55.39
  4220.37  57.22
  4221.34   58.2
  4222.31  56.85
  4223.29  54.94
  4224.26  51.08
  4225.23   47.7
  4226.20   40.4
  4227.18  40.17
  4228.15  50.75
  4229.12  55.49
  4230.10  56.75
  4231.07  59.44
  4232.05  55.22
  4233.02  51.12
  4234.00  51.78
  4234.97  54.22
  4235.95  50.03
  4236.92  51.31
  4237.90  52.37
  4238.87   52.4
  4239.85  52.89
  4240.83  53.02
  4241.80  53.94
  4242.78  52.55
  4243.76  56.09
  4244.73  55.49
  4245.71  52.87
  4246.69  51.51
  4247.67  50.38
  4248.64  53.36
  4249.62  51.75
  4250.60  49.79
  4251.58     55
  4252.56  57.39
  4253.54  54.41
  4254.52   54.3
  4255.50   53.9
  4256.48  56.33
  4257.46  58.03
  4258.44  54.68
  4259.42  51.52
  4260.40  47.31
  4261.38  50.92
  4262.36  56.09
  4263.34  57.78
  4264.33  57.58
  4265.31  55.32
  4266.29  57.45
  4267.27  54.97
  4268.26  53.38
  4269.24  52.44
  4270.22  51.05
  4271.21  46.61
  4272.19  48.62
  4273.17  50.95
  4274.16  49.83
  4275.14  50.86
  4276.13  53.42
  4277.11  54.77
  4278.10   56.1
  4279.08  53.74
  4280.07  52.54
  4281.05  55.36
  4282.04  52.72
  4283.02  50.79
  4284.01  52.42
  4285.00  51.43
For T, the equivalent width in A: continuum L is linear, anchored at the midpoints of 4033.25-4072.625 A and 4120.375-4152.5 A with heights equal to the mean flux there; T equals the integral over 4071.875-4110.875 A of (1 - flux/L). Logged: 3.57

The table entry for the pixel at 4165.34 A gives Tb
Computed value 59.34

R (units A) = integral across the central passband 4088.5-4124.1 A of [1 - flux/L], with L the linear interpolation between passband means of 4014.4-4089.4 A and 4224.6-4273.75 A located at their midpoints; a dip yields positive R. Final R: 2.5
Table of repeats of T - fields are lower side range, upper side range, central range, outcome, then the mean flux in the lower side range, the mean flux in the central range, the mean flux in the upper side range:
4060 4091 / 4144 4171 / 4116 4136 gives 0.15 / 53.7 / 54.6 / 55.8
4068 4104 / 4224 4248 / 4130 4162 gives -2.58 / 50.3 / 55.1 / 52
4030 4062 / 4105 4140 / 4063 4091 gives 0.55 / 54.7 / 53.3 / 54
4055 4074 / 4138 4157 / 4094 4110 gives 3.05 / 54.2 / 44.2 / 55.2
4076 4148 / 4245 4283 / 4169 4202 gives -0.69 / 52.1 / 53.8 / 53.3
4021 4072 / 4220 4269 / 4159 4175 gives -0.42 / 54.6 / 55.2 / 53.3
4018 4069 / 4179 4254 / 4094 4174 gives 1.91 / 54.7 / 52.9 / 53.7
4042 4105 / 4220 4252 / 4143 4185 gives -2.06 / 51.9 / 54.8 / 52.6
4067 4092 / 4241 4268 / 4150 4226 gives -0.82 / 53.7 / 54.5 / 54.1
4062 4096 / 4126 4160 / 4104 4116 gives 0.59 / 53.4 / 51.5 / 54.9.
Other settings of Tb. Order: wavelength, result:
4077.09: 45.96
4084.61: 52.21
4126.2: 56.35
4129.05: 54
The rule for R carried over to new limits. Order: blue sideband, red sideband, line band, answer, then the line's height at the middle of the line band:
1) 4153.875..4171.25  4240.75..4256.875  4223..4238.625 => 0.79 A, 54.1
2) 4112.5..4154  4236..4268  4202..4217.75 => -0.19 A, 54.2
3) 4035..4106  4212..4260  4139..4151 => -0.67 A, 52.7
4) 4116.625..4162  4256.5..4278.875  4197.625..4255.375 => 0.51 A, 53.8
